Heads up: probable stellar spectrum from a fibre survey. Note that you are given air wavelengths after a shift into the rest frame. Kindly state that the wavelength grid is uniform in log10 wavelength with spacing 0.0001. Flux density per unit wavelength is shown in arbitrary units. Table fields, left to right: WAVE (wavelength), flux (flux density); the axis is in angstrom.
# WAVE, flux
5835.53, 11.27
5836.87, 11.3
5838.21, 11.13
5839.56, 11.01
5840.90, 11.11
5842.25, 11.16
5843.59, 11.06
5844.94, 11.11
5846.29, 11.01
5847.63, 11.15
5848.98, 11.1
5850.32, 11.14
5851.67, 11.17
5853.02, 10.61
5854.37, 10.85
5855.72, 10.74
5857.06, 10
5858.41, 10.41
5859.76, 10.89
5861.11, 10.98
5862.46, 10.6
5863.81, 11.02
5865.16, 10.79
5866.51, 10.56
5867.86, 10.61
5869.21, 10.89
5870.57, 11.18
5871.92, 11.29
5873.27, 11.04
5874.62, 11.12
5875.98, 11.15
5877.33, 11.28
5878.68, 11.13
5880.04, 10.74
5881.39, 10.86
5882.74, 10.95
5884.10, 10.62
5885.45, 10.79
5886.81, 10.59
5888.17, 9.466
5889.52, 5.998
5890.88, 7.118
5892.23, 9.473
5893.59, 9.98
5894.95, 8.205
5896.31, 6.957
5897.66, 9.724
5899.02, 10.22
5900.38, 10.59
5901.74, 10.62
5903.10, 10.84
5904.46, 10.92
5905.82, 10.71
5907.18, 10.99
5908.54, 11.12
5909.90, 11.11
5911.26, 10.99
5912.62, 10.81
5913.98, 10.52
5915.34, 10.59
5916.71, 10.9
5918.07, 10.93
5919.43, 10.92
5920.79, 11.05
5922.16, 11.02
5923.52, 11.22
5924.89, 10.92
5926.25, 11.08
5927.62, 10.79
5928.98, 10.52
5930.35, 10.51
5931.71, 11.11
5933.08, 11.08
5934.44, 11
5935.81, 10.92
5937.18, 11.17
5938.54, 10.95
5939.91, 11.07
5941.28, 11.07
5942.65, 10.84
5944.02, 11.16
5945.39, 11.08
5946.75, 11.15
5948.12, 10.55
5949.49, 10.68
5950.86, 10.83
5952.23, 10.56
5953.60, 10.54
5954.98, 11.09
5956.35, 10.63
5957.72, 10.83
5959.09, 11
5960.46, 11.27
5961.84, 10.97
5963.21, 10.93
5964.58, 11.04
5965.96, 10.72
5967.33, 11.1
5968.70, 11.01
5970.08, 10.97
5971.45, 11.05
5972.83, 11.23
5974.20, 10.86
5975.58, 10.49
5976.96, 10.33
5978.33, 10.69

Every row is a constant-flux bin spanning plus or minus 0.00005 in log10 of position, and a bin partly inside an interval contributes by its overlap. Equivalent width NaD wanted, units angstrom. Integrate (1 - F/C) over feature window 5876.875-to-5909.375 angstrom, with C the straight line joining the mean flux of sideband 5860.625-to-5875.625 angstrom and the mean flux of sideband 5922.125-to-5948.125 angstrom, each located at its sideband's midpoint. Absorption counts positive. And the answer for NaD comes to 2.8 angstrom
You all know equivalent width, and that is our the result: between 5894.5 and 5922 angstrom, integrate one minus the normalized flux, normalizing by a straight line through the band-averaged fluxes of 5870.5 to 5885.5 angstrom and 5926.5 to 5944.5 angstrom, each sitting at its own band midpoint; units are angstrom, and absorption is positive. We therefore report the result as 1.28 angstrom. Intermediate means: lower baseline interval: 11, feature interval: 10.5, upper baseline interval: 10.9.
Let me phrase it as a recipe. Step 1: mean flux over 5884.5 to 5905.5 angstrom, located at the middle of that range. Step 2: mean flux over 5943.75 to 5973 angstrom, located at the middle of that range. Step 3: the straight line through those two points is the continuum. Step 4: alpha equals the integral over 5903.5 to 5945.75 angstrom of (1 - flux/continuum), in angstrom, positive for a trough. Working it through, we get -3.3 angstrom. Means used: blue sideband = 9.47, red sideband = 10.9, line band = 10.9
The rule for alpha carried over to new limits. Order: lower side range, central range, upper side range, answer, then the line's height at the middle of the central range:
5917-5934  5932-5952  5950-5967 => -0.11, 10.9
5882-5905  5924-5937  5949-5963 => -0.71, 10.3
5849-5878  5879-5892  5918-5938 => 1.42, 10.9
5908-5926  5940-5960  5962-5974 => 0.20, 11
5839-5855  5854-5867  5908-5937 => 0.40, 11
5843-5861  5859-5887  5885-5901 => -2.78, 9.94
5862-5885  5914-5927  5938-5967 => -0.02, 10.9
